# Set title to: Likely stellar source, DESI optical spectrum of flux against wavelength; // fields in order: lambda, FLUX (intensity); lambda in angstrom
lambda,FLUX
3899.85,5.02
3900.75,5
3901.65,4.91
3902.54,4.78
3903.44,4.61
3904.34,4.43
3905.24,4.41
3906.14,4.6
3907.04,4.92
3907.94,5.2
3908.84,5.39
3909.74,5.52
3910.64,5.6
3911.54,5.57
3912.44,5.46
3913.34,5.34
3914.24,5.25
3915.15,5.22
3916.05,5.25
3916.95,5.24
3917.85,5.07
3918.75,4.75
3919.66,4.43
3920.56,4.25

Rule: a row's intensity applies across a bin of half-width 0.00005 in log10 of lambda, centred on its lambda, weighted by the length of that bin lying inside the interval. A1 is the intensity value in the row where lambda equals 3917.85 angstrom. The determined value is 5.07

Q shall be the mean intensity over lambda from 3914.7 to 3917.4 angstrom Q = 5.25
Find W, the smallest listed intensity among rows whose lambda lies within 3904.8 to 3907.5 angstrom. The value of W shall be 4.41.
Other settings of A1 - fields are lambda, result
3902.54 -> 4.78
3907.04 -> 4.92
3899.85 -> 5.02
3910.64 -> 5.6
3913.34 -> 5.34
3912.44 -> 5.46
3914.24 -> 5.25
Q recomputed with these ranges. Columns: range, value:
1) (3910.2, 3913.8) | 5.5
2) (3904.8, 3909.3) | 4.91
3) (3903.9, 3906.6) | 4.48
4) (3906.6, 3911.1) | 5.33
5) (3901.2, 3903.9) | 4.77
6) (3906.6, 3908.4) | 5.06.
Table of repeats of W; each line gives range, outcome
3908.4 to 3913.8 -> 5.34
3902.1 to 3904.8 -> 4.43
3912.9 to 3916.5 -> 5.22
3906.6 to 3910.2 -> 4.92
